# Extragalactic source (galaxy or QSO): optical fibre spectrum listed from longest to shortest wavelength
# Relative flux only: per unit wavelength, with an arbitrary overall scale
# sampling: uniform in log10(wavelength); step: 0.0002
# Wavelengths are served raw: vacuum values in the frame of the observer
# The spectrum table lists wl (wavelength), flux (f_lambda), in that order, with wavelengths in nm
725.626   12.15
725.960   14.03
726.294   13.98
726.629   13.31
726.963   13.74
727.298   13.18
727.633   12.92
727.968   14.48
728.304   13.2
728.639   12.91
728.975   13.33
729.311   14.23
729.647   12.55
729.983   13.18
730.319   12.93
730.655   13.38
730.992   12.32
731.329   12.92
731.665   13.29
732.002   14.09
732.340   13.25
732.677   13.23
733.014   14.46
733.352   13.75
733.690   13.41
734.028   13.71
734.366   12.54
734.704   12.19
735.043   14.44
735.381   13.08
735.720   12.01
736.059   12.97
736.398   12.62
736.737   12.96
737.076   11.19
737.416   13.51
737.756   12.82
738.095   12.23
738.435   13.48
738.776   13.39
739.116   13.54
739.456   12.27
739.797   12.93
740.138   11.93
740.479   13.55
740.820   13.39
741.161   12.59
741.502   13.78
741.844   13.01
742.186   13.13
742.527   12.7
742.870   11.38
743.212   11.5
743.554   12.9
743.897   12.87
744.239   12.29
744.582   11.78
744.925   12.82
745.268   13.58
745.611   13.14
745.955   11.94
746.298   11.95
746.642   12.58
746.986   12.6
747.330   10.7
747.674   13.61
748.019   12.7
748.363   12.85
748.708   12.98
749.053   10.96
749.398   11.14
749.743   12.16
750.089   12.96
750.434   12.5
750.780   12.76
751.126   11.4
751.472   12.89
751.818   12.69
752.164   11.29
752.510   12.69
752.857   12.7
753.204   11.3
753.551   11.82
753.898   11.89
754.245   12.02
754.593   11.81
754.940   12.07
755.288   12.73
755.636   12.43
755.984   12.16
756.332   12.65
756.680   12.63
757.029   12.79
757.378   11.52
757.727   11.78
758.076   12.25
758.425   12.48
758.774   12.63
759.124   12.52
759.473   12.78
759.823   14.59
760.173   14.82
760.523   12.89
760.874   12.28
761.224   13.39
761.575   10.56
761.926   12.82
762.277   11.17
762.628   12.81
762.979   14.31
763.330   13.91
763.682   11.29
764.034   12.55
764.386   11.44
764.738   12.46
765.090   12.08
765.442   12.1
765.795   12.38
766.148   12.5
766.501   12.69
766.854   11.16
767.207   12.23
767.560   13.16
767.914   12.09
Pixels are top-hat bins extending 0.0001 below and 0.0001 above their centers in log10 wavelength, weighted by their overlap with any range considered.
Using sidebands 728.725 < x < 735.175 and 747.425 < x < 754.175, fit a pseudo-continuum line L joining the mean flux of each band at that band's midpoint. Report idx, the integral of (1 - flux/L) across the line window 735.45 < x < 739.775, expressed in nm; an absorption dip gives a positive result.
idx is 0.08 nm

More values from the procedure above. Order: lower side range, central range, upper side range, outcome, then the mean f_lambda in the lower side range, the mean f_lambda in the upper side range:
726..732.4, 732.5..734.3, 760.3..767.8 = -0.06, 13.3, 12.4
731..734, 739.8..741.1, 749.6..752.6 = 0.01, 13.5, 12.4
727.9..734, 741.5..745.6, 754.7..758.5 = 0.07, 13.4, 12.3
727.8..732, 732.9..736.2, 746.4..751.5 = -0.05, 13.3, 12.3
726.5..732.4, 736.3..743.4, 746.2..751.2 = -0.01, 13.3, 12.3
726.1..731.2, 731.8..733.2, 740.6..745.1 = -0.07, 13.3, 12.6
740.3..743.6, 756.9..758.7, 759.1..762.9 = 0.09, 12.8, 12.8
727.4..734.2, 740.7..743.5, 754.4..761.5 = 0.08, 13.4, 12.6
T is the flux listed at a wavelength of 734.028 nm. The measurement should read 13.71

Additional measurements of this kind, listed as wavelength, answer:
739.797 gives 12.93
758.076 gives 12.25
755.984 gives 12.16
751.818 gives 12.69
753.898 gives 11.89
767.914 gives 12.09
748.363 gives 12.85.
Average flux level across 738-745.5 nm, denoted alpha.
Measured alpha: 12.8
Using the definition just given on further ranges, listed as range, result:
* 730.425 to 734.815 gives 13.3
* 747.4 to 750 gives 12.3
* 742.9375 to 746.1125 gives 12.5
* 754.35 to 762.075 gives 12.6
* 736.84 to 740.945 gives 12.8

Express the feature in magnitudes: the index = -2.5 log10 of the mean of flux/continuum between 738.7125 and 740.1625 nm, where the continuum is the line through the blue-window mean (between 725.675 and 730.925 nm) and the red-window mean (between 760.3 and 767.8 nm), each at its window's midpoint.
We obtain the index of 0.02 mag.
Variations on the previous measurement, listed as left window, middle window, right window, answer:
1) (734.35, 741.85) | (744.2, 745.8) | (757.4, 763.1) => 0.01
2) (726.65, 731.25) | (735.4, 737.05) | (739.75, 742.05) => 0.05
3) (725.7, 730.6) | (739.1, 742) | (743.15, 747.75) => -0.02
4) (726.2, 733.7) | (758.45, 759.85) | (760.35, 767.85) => -0.03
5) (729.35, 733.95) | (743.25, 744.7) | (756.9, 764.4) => 0.05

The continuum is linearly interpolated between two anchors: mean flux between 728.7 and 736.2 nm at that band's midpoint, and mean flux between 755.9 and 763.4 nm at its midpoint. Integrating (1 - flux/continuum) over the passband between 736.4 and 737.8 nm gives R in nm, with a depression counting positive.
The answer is 0.06 nm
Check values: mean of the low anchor 13.2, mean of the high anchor 12.7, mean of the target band 12.6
